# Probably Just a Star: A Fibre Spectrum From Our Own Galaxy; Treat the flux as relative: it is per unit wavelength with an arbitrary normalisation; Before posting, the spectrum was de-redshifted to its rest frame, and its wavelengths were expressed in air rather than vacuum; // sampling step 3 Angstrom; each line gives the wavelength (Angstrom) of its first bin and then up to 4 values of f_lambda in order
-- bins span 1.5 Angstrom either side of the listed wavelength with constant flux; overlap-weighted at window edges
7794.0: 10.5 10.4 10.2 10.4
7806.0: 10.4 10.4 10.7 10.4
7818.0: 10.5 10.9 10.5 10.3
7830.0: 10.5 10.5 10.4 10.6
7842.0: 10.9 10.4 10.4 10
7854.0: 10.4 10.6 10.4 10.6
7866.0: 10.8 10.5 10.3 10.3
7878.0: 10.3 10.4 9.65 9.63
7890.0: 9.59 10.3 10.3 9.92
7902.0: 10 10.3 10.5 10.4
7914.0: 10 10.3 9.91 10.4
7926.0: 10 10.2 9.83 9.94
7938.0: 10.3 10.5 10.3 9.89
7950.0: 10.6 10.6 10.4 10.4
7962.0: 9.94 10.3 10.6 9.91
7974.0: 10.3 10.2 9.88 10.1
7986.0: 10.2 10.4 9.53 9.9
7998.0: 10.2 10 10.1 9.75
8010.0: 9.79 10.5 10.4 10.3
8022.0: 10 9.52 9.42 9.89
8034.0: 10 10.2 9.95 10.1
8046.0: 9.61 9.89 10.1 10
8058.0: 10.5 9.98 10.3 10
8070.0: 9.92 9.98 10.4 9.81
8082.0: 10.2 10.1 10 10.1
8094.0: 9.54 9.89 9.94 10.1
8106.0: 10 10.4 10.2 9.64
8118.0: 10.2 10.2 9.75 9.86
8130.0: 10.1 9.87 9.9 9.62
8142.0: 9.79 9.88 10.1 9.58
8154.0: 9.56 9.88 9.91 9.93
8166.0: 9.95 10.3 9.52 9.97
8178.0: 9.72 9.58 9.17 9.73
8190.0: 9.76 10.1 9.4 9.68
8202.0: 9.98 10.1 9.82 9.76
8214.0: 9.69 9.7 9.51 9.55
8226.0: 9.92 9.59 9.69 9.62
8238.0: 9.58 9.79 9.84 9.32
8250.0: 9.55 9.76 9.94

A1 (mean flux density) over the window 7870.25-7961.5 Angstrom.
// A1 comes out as 10.2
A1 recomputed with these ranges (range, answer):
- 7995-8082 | 10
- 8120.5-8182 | 9.85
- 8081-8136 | 10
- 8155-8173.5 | 9.91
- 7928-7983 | 10.2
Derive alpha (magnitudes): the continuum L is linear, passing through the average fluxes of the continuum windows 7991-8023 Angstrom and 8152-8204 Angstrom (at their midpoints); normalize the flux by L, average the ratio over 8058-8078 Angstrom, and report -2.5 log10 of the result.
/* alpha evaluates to -0.018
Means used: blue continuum 10.1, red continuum 9.77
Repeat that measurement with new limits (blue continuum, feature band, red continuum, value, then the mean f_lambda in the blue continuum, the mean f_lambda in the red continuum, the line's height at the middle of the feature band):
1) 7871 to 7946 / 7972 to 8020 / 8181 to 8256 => -0.01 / 10.1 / 9.69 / 10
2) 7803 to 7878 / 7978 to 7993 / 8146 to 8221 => 0.02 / 10.5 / 9.78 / 10.2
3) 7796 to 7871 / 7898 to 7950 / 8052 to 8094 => 0.02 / 10.5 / 10.1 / 10.3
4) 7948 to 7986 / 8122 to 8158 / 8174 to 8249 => 0.00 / 10.3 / 9.7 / 9.86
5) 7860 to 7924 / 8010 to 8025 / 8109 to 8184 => -0.01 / 10.2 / 9.87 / 10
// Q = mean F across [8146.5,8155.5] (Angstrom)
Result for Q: 9.75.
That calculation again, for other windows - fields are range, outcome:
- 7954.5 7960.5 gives 10.4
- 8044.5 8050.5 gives 9.75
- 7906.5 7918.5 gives 10.3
